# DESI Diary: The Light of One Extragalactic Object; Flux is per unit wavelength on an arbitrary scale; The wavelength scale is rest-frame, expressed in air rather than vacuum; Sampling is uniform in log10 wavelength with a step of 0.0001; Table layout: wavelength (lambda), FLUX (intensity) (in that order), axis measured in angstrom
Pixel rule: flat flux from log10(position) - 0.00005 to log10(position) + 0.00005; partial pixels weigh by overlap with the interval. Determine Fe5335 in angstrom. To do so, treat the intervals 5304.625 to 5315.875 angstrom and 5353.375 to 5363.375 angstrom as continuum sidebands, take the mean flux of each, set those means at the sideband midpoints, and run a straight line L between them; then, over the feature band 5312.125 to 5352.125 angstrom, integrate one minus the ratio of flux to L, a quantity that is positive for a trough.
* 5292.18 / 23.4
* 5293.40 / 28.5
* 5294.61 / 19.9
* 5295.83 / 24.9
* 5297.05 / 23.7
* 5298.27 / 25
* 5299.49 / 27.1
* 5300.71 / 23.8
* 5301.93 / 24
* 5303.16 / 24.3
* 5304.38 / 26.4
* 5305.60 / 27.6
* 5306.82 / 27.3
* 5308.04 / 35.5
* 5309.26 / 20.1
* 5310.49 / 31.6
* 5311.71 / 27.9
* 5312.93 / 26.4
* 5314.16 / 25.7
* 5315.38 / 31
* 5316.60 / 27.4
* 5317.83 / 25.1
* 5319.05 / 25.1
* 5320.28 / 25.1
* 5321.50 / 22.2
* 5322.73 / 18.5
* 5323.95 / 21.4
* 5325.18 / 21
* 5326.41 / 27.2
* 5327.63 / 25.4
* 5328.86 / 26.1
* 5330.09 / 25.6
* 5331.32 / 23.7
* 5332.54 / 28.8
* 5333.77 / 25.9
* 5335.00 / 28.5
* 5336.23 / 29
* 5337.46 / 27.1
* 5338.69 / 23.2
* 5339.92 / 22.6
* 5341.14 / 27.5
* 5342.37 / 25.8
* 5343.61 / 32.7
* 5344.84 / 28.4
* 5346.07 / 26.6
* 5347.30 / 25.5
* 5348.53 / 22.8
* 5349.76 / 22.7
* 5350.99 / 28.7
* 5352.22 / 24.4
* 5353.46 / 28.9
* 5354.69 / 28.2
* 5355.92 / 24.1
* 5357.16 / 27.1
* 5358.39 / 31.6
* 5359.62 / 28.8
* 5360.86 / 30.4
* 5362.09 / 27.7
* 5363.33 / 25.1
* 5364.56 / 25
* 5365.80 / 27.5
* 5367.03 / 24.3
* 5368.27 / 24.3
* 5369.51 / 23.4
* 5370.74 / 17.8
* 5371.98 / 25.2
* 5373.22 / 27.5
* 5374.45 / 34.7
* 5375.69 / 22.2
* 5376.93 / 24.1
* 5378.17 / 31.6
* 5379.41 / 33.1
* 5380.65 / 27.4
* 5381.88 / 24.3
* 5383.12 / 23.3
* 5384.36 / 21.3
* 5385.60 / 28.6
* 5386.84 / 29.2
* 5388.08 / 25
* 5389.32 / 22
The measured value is 3.4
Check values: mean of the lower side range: 28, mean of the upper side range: 28.1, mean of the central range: 25.7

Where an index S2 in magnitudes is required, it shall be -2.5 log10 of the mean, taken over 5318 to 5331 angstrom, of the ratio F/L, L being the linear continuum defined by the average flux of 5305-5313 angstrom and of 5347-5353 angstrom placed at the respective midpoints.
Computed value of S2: 0.13 mag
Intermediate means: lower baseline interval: 28.2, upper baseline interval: 24.9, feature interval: 23.8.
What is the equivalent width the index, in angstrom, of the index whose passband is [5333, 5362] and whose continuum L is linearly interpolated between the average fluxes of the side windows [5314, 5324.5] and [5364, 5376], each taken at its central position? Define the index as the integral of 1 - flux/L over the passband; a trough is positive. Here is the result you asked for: -2.4 angstrom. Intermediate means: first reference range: 24.6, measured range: 27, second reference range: 25.3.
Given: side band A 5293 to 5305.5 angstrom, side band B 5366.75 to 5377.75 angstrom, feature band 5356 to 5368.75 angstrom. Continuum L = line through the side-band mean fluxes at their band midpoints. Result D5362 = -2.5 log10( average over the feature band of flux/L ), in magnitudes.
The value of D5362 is -0.09 mag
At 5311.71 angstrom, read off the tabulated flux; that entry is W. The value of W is 27.9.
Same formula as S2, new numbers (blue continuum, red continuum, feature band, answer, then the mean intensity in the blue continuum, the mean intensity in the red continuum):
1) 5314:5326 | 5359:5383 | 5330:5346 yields -0.076 mag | 24.2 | 26.5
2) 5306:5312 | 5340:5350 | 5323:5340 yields 0.077 mag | 28.5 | 26.4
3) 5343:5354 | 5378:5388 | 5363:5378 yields 0.069 mag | 26.7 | 27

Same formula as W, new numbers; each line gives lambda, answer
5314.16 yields 25.7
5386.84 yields 29.2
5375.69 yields 22.2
